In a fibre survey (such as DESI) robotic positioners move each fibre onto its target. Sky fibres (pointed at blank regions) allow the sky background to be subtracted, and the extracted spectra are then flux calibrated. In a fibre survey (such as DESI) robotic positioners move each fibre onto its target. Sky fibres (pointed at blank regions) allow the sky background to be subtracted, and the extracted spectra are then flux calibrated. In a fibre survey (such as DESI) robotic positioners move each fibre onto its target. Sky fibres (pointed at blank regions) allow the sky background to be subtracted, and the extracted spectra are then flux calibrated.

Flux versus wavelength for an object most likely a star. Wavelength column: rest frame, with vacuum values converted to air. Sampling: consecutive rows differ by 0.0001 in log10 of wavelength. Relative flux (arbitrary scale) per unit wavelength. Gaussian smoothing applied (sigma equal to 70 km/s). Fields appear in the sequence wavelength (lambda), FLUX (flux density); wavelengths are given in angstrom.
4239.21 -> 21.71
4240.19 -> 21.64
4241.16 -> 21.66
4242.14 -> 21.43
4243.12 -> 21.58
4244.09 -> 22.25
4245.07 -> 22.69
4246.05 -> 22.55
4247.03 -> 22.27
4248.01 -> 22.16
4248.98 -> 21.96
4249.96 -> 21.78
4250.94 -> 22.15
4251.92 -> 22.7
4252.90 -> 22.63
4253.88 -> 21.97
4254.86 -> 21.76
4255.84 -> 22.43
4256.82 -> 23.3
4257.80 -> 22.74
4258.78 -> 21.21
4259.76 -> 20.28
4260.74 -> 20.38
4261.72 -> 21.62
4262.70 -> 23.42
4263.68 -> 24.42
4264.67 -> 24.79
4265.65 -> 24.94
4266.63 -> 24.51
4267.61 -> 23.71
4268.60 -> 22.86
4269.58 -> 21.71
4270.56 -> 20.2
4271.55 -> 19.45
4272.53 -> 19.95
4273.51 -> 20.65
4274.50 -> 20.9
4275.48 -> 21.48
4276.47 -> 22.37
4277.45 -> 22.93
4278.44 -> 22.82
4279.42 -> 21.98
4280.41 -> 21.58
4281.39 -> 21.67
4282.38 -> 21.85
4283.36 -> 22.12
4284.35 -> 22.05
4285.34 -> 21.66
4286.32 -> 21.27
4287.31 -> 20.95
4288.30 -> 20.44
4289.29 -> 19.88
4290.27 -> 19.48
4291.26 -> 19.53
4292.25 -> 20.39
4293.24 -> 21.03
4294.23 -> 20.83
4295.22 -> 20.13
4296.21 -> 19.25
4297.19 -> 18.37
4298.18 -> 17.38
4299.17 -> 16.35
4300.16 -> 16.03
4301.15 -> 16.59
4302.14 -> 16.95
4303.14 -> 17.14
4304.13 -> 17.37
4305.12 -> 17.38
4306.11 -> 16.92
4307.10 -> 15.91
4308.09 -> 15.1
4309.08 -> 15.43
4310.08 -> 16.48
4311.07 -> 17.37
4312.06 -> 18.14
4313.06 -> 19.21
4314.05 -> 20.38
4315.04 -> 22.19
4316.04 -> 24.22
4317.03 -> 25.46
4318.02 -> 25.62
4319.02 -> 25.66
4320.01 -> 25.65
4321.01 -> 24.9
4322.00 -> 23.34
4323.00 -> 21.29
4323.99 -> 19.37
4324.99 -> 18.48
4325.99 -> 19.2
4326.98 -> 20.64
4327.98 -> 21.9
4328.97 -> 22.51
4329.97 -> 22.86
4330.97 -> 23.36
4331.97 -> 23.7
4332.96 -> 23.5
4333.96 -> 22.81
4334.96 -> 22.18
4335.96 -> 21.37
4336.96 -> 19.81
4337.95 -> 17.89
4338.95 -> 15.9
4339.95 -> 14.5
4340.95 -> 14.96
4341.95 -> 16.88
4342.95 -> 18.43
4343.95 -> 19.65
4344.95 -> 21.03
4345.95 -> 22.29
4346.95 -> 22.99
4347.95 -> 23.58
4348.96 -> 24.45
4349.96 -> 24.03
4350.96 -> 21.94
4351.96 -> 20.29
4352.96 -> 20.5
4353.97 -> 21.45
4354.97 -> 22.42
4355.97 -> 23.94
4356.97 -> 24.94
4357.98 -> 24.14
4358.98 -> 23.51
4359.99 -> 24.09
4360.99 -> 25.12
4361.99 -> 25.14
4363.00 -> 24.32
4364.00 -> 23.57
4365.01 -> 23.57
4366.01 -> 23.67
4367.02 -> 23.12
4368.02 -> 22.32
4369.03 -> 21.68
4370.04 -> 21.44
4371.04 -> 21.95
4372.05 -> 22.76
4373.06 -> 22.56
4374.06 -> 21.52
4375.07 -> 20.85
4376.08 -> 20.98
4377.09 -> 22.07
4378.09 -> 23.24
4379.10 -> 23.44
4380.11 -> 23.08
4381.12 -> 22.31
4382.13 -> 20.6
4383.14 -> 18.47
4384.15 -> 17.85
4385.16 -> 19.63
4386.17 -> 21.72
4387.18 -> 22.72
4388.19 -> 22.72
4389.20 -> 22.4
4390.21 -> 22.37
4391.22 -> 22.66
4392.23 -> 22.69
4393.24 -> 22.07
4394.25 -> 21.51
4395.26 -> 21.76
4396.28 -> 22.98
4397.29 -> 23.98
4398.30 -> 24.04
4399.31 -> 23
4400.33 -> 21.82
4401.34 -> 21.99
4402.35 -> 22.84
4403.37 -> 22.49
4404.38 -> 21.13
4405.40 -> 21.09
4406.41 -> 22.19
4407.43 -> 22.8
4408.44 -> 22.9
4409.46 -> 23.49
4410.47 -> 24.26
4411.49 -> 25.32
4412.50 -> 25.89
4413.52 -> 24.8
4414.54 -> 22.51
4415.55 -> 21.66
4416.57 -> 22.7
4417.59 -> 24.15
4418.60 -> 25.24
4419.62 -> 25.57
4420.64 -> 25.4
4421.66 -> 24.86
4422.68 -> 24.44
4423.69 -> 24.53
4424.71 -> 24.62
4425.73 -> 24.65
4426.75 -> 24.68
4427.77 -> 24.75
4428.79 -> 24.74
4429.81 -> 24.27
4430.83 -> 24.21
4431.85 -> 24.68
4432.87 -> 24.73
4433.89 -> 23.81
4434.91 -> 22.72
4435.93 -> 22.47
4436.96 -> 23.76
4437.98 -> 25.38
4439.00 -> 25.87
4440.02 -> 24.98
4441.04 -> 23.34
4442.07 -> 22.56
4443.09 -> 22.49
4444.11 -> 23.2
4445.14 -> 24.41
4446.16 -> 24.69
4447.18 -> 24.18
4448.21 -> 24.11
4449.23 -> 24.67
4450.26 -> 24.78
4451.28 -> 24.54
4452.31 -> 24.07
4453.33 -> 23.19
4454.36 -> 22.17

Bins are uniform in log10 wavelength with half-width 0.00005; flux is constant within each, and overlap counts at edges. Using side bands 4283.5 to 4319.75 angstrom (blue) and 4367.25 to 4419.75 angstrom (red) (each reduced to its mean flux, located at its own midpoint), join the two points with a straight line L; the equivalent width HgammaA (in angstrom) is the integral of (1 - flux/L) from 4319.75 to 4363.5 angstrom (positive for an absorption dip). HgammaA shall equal -1.9 angstrom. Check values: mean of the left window 19.5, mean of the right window 22.5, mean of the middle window 21.7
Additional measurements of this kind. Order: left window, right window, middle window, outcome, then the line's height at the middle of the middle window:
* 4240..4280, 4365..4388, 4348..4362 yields -0.9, 21.8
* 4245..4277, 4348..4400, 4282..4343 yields 6.4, 22.3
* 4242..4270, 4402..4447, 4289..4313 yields 5.2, 22.9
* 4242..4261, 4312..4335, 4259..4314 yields 5.2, 22.2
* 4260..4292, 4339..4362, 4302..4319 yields 2.0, 21.7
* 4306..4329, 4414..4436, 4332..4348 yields 1.1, 21.4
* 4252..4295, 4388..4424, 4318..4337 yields 0.0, 22.4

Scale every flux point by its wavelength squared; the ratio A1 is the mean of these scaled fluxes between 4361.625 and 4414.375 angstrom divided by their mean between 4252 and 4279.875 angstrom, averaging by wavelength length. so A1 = 1.07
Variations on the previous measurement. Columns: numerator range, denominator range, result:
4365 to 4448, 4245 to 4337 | 1.16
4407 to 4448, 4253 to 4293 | 1.19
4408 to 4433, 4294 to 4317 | 1.41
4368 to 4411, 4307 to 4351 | 1.09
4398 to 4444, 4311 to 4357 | 1.15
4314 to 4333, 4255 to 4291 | 1.06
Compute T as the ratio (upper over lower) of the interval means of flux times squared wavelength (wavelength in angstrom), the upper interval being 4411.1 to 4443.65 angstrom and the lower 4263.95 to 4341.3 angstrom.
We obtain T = 1.25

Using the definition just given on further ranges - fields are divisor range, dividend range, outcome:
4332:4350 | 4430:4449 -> 1.23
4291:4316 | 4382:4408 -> 1.26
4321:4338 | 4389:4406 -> 1.07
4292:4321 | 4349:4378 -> 1.21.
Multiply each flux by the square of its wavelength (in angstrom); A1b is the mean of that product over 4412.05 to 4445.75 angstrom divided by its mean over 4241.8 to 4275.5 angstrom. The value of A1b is 1.2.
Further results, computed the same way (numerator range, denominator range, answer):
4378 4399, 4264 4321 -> 1.12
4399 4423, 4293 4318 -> 1.32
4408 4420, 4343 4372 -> 1.08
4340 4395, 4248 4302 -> 1.08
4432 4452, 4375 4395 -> 1.14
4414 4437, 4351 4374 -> 1.08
